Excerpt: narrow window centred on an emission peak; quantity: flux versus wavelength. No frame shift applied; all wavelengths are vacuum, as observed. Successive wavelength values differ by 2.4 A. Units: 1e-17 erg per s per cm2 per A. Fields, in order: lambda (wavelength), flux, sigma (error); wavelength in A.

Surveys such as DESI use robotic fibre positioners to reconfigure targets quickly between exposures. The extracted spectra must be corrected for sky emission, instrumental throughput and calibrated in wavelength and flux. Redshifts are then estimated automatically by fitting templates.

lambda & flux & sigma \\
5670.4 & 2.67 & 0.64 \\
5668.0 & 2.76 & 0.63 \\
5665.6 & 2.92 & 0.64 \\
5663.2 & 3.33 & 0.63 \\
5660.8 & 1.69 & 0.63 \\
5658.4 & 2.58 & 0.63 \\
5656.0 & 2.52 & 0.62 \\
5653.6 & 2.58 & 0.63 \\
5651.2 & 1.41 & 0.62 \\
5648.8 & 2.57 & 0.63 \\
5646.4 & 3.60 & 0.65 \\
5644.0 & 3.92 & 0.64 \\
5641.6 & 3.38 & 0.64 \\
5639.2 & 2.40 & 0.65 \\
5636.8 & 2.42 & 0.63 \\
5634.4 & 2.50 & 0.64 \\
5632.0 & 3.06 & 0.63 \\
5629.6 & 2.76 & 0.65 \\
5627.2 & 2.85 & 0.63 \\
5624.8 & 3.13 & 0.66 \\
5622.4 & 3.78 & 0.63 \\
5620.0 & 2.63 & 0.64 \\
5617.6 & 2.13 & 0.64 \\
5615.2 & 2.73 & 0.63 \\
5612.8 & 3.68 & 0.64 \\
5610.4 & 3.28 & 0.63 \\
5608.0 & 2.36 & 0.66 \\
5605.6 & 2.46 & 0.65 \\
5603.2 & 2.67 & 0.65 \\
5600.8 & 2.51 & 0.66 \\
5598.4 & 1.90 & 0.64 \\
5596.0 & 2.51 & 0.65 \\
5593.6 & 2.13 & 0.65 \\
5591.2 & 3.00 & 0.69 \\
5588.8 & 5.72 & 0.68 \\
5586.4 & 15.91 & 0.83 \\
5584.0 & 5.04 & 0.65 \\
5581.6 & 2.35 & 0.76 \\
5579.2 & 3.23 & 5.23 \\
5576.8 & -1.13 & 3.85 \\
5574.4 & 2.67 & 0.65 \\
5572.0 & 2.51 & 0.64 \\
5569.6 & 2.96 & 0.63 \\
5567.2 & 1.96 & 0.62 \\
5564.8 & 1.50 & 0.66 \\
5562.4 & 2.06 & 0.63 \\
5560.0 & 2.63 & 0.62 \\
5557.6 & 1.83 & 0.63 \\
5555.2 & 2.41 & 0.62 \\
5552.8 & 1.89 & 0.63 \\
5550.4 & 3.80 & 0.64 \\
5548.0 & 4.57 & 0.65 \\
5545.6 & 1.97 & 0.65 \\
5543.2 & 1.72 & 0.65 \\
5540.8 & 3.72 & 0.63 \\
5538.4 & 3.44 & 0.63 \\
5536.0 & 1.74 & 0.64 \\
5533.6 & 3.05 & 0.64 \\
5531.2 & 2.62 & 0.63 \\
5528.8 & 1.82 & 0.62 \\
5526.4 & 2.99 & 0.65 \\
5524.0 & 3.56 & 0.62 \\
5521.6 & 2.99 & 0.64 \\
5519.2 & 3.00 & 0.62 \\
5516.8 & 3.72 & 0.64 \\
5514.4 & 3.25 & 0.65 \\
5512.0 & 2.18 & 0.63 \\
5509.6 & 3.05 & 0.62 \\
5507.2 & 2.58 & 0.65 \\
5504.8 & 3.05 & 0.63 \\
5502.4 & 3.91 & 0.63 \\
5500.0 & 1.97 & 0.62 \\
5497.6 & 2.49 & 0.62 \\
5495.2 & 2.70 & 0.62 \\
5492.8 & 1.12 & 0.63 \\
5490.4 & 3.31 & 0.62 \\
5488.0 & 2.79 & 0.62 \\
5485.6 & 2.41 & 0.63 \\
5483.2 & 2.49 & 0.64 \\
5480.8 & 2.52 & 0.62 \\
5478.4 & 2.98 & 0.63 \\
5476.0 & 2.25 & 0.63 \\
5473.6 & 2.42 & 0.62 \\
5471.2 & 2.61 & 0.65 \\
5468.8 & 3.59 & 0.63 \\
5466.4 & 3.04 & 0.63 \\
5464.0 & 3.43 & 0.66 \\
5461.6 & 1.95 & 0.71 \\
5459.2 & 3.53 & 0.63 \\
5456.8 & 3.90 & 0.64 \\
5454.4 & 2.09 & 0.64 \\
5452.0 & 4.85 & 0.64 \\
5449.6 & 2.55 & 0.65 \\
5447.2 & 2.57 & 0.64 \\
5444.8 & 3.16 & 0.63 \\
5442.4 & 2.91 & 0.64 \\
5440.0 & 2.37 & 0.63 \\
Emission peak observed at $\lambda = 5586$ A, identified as Hbeta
